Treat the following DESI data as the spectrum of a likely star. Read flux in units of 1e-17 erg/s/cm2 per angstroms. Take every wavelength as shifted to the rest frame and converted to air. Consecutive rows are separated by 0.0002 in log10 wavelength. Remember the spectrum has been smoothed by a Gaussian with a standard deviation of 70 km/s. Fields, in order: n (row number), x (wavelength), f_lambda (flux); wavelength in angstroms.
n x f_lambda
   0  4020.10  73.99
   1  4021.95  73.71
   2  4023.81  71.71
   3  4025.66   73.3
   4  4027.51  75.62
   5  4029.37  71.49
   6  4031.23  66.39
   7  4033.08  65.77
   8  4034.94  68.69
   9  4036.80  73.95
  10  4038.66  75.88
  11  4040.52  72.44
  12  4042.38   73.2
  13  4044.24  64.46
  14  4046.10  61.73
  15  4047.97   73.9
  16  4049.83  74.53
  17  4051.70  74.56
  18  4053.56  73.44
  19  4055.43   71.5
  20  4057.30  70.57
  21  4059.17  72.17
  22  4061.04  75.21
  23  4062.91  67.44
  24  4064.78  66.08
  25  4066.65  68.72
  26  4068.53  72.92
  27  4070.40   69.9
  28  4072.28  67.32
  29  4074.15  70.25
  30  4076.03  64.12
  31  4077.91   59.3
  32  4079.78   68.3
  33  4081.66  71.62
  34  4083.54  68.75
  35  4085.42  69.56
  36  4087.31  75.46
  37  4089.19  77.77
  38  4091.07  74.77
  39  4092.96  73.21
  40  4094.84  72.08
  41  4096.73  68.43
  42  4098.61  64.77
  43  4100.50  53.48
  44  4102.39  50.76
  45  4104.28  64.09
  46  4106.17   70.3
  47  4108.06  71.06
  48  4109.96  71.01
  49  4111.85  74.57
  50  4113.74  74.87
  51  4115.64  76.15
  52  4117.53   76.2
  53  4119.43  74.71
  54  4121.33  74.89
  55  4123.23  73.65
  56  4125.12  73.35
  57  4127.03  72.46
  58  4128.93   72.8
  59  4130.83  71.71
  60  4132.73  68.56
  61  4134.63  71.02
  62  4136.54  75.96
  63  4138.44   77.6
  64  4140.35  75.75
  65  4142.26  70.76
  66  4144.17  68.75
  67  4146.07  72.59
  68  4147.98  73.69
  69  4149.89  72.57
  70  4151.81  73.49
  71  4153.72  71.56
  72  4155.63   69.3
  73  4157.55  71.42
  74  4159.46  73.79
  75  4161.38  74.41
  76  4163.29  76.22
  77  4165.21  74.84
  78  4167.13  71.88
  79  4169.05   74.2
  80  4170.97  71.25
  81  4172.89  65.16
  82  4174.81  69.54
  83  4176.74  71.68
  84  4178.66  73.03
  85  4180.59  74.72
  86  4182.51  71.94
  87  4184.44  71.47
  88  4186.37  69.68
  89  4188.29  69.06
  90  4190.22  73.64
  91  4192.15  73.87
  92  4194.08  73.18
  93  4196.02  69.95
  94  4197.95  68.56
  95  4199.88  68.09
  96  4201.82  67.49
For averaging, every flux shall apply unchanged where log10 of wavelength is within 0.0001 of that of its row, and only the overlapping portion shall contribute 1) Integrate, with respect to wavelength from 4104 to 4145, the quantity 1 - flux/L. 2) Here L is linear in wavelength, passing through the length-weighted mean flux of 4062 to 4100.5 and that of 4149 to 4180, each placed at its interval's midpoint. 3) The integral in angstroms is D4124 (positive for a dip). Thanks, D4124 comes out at -1.26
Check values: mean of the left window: 69.2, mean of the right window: 72.2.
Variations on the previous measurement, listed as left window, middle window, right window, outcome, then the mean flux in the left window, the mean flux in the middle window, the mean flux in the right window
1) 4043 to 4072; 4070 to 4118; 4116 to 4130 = 2.2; 70.4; 69.1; 74.1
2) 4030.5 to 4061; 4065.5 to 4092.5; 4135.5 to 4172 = 0.6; 71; 69.9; 73.1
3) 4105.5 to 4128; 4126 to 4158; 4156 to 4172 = 0.5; 73.6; 72.3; 73.3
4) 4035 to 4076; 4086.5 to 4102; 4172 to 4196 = 0.4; 70.8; 69.3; 71.4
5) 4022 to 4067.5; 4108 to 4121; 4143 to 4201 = -0.5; 71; 74.3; 71.8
